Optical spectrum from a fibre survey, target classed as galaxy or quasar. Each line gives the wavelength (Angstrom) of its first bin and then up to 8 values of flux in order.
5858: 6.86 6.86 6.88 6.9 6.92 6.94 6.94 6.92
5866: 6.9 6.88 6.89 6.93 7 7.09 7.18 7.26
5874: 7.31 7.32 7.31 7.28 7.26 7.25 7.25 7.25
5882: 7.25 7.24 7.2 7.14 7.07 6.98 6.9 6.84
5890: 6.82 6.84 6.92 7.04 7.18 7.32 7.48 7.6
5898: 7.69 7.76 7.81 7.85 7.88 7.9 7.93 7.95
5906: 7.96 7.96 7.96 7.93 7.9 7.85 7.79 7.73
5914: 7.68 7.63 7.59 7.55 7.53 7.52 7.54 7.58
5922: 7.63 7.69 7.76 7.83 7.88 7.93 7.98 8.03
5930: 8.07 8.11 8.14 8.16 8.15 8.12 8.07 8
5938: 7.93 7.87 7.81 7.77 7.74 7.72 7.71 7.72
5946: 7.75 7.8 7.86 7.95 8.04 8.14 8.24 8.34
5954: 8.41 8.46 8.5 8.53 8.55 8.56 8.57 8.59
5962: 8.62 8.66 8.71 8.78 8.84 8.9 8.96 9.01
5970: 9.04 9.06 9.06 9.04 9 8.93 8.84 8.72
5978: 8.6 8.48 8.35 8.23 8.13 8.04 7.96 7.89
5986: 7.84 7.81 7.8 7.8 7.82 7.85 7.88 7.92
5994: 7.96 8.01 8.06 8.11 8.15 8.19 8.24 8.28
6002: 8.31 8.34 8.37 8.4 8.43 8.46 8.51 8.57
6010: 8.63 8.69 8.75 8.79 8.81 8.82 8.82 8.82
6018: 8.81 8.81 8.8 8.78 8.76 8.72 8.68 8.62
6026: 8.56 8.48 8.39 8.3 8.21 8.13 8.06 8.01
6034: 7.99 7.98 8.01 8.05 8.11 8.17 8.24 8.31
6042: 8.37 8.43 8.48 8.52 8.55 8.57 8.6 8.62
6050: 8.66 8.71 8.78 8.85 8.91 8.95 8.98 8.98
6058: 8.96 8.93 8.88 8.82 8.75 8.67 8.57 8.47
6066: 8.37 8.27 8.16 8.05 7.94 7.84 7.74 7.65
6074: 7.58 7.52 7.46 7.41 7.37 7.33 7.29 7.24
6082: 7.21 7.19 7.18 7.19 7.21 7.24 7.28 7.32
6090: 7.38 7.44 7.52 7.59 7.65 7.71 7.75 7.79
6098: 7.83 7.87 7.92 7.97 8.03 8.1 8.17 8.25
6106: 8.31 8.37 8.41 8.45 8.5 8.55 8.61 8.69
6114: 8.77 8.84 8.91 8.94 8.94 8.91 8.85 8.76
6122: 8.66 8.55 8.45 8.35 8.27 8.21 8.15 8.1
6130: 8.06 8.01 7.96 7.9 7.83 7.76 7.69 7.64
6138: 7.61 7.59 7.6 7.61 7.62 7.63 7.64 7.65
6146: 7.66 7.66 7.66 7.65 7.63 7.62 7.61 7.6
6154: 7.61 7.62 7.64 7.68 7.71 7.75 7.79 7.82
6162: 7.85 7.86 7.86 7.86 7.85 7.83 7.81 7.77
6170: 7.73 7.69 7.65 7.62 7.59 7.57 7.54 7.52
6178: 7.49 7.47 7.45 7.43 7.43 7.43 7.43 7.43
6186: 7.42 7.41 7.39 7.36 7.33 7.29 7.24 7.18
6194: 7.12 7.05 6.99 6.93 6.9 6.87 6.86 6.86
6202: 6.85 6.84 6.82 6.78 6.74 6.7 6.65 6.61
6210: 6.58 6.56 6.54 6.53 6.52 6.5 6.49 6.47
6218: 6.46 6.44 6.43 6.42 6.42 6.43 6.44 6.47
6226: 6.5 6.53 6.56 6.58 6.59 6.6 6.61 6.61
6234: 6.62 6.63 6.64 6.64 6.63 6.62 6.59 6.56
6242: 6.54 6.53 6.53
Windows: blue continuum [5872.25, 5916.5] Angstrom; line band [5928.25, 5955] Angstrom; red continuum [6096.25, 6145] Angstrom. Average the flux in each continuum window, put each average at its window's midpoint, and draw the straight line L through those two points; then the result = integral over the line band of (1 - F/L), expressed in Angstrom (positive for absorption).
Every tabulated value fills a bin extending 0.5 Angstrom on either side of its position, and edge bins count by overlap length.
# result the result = -1.36 Angstrom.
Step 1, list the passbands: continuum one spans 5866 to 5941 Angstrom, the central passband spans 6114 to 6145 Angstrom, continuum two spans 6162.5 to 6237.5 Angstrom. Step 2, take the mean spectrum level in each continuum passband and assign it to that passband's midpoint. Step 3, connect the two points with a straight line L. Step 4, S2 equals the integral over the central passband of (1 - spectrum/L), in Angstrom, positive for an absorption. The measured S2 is -4.4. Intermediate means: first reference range 7.55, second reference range 7.02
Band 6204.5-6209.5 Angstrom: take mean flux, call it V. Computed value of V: 6.7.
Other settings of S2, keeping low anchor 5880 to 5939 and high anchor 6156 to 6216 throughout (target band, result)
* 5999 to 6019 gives -2.83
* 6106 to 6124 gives -3.19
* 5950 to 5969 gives -2.51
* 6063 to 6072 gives -0.94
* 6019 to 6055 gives -4.74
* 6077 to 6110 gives -1.29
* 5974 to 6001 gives -2.23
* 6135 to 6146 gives -0.45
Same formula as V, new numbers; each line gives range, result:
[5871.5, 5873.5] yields 7.22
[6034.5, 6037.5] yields 8.01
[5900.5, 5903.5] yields 7.88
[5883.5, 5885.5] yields 7.17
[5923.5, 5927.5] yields 7.85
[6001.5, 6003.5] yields 8.32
